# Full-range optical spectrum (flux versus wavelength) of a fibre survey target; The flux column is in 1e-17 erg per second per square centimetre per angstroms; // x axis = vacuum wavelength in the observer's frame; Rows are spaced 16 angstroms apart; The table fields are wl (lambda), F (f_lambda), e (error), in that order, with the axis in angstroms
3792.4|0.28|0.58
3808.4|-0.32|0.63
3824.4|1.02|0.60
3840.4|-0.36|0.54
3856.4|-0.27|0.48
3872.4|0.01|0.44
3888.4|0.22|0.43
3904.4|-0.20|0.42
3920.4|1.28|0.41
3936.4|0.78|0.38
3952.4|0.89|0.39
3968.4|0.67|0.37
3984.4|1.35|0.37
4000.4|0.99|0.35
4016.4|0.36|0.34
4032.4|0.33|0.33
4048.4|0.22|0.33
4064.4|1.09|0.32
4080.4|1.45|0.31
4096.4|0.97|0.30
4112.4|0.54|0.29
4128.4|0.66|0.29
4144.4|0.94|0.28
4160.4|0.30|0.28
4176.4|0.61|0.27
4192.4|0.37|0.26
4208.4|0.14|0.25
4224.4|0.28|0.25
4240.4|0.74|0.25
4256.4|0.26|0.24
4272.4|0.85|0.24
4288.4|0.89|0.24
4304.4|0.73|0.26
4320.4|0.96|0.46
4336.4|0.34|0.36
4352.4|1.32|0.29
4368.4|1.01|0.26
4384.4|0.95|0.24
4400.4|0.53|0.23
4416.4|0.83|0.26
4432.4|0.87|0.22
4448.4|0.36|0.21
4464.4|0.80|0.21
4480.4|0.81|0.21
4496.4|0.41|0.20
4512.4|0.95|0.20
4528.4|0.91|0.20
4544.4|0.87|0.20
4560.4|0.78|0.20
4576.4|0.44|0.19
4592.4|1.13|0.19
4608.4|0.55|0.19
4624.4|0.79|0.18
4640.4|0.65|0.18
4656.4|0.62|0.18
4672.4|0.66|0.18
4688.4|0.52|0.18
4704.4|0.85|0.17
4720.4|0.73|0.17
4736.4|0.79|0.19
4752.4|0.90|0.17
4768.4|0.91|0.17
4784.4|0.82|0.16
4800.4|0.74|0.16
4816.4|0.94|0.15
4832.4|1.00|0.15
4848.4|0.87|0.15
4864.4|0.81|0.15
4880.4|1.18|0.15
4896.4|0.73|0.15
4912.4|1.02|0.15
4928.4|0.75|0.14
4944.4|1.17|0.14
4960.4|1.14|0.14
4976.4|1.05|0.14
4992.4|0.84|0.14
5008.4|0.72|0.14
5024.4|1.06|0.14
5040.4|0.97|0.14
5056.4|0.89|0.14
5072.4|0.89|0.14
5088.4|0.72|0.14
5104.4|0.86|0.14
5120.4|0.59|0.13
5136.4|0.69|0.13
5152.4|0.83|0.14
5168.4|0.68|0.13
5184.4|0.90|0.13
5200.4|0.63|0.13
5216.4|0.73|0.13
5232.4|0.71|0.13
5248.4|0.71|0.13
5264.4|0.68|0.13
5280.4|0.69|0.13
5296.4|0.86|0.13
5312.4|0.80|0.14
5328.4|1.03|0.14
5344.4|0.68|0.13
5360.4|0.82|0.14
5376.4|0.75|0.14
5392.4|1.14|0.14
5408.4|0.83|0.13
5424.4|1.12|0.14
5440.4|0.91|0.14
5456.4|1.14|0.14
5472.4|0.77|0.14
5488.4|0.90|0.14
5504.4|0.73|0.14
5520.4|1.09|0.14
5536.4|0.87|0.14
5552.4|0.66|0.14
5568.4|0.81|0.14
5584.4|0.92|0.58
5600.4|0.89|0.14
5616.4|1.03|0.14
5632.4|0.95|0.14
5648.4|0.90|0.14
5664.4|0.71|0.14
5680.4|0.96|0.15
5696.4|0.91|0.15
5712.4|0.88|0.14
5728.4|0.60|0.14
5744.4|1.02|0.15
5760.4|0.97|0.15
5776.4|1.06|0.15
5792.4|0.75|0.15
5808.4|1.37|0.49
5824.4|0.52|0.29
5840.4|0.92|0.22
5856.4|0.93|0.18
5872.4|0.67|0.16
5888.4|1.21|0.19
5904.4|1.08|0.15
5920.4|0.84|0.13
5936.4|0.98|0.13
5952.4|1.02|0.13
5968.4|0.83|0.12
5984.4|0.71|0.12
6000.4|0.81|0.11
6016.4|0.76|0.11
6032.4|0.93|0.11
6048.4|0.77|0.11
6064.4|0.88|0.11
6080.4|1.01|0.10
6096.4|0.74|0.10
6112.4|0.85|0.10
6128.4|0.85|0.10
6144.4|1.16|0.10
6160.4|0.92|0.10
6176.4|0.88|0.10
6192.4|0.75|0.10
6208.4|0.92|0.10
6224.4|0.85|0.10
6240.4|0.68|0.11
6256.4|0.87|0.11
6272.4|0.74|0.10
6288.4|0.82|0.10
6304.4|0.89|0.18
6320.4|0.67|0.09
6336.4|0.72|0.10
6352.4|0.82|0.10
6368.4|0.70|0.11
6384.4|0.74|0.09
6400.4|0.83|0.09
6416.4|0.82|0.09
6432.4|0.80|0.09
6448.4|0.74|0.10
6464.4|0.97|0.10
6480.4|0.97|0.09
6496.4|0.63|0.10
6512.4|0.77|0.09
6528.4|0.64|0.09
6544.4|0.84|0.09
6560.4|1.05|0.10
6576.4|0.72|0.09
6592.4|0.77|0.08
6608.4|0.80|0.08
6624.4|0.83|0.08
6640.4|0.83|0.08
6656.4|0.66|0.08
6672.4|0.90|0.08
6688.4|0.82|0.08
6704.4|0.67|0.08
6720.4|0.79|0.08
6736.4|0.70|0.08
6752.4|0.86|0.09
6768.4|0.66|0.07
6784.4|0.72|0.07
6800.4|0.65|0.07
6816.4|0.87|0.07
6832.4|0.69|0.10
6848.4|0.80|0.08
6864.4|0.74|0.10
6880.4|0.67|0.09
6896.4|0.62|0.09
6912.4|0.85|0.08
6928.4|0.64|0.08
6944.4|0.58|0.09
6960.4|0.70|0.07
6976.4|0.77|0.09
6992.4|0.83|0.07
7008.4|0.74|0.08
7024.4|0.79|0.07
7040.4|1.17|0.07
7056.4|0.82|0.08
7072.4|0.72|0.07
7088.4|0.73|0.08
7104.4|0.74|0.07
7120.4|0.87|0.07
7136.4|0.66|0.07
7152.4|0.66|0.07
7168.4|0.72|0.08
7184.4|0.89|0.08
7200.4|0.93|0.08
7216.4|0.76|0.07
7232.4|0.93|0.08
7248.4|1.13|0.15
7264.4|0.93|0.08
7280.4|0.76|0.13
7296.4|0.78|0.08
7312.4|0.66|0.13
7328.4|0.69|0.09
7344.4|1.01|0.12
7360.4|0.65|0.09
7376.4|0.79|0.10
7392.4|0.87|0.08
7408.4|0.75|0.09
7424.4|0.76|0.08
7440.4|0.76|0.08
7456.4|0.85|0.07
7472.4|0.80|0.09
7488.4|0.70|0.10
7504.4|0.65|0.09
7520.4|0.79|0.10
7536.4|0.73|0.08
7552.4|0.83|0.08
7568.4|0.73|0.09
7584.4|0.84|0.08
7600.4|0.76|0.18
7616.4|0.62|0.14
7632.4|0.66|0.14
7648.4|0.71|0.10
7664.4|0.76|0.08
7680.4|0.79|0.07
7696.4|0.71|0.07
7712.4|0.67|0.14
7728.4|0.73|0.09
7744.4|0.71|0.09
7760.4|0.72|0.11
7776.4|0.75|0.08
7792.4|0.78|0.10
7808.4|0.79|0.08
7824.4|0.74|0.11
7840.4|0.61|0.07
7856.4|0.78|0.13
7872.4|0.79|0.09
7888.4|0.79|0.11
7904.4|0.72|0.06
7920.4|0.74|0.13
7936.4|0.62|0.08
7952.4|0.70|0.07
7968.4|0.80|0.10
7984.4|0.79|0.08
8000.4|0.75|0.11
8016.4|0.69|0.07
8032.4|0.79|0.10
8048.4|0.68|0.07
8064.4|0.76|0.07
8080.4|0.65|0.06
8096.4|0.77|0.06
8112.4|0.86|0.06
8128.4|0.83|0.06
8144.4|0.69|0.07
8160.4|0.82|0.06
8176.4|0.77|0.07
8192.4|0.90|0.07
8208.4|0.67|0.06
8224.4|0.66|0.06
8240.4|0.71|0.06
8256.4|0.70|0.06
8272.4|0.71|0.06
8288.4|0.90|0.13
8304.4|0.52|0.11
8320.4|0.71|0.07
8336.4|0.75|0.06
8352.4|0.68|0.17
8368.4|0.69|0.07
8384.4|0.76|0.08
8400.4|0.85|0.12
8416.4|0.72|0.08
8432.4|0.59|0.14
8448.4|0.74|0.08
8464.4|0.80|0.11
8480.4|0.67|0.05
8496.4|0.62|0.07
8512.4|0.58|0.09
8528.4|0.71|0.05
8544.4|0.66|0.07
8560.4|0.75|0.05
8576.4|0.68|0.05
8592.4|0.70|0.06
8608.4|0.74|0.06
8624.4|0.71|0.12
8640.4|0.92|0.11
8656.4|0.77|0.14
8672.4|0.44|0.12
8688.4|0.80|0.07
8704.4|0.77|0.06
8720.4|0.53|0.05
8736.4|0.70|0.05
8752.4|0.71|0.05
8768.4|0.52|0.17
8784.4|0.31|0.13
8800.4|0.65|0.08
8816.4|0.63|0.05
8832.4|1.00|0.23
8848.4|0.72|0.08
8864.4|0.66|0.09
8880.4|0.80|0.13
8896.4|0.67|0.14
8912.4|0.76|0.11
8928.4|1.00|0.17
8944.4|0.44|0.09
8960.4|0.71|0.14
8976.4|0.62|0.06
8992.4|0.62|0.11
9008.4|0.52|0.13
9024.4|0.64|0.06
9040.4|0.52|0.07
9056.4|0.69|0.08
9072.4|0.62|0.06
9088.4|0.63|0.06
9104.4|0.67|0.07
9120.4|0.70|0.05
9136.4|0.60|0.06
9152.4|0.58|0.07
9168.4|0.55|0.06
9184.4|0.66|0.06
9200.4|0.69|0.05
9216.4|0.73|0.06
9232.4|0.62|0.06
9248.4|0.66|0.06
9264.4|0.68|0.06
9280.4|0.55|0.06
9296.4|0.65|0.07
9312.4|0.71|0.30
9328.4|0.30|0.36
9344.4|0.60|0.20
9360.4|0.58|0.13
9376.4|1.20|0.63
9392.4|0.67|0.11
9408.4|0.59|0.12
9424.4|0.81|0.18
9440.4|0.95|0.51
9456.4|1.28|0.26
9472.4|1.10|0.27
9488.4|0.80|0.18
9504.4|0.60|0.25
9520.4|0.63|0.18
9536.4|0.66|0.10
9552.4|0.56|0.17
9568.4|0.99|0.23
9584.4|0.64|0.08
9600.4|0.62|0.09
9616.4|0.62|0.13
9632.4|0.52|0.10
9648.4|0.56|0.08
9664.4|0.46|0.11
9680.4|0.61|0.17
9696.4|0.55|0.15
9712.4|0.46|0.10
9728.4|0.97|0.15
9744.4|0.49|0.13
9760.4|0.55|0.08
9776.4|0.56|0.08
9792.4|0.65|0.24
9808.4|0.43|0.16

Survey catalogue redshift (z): 0.072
